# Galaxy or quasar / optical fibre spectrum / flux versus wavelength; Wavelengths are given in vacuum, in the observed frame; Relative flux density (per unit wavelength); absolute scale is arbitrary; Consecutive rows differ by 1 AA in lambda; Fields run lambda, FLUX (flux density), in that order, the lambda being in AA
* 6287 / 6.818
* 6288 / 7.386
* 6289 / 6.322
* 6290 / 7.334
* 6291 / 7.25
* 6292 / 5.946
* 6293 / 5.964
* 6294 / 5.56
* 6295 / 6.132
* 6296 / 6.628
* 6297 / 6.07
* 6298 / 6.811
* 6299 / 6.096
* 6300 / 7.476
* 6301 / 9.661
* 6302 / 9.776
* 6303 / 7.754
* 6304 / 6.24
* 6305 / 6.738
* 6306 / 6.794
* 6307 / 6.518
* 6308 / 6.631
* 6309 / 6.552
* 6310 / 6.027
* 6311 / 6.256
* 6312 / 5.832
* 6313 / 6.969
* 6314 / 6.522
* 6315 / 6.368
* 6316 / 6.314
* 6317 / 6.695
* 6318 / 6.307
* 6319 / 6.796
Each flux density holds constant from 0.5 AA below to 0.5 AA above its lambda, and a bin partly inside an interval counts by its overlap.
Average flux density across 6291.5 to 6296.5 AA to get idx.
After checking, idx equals 6.05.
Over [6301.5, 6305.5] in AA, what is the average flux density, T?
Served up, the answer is 7.63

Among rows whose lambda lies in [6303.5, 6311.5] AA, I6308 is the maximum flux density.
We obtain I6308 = 6.794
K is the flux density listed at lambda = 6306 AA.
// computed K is 6.794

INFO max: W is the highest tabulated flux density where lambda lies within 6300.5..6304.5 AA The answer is 9.776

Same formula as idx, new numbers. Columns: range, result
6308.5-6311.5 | 6.28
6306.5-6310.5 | 6.43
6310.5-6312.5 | 6.04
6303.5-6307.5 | 6.57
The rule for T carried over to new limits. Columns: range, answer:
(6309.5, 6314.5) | 6.32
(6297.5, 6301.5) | 7.51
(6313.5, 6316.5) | 6.4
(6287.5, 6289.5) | 6.85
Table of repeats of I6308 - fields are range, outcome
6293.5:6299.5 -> 6.811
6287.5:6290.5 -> 7.386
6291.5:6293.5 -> 5.964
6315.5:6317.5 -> 6.695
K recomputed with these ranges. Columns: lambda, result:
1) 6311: 6.256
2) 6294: 5.56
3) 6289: 6.322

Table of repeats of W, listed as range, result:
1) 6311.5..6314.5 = 6.969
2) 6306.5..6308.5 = 6.631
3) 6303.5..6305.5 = 6.738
